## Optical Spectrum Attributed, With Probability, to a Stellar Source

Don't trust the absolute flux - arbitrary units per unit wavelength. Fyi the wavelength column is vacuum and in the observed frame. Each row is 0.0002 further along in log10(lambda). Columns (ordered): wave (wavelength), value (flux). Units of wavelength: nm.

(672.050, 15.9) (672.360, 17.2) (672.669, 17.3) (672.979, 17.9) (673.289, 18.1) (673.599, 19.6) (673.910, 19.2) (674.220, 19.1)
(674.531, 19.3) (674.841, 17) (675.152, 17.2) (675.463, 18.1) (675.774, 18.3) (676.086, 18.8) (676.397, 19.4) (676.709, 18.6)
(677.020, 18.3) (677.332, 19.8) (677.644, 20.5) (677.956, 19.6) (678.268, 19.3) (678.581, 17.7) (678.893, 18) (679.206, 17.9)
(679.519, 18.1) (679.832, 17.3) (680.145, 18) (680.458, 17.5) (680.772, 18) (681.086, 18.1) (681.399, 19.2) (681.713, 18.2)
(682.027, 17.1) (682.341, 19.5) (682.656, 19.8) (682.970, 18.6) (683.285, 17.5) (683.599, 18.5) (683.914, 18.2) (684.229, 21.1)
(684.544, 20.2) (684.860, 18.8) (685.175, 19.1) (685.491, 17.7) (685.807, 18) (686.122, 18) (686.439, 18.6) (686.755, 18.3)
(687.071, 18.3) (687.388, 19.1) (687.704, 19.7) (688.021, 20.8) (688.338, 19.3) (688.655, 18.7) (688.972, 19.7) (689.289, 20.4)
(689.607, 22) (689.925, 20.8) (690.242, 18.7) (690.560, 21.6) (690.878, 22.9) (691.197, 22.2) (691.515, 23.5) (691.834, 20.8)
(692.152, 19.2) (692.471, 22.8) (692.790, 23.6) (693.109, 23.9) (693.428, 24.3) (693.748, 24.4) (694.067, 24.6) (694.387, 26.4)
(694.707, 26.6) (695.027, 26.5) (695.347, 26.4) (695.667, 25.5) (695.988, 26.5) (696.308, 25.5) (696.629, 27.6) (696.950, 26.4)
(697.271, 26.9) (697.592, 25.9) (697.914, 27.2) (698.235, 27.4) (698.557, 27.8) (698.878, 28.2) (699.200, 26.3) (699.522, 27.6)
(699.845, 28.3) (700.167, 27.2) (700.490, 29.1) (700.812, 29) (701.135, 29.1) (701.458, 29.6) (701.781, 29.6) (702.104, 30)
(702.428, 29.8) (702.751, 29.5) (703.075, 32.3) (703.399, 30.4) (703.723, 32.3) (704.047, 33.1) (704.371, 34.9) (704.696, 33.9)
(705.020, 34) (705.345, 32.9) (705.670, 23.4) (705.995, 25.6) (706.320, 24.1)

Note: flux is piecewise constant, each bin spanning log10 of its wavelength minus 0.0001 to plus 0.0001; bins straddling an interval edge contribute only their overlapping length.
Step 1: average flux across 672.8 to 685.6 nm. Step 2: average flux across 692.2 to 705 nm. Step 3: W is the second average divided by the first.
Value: 1.5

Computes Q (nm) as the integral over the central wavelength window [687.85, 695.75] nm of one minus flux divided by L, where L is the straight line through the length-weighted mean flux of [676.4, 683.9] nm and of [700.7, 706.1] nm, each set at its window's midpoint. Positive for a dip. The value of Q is 0.65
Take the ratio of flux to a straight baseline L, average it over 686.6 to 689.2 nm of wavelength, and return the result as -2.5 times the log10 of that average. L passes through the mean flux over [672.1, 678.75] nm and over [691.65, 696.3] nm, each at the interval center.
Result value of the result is 0.17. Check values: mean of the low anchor 18.5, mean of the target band 19.3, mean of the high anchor 24.4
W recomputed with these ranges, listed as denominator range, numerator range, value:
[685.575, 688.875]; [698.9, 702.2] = 1.51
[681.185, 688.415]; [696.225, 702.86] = 1.49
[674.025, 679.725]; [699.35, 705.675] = 1.64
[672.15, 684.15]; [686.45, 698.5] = 1.25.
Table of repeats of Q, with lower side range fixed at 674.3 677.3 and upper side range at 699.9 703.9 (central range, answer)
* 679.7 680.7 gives 0.132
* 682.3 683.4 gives 0.135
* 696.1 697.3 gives 0.042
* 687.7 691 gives 0.530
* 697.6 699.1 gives 0.044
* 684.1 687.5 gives 0.589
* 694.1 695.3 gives 0.017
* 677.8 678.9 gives 0.044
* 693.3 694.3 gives 0.064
